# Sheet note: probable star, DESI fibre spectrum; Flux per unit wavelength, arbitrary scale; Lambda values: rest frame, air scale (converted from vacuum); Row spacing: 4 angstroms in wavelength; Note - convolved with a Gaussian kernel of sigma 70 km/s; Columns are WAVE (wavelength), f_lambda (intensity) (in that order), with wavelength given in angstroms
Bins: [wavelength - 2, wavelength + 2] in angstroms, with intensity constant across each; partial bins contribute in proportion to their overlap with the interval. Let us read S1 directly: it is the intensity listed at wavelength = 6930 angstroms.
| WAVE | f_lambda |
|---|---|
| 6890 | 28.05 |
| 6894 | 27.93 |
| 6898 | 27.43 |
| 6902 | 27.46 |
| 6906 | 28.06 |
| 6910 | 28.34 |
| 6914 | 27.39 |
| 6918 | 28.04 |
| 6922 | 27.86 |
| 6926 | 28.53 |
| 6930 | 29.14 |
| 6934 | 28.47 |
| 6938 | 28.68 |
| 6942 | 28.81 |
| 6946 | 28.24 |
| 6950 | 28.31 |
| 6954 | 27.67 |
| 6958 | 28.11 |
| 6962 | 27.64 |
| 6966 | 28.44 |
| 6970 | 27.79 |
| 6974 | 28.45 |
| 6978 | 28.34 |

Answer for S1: 29.14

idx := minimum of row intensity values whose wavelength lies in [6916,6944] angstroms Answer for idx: 27.86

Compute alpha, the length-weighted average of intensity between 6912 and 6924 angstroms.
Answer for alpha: 27.8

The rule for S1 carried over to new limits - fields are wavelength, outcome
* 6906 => 28.06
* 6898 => 27.43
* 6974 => 28.45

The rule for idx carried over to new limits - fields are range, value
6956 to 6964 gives 27.64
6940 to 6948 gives 28.24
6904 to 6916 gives 27.39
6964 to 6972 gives 27.79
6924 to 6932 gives 28.53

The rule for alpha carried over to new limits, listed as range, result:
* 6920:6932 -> 28.5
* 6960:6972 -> 28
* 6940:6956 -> 28.3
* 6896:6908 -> 27.7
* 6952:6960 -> 27.9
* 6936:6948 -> 28.6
